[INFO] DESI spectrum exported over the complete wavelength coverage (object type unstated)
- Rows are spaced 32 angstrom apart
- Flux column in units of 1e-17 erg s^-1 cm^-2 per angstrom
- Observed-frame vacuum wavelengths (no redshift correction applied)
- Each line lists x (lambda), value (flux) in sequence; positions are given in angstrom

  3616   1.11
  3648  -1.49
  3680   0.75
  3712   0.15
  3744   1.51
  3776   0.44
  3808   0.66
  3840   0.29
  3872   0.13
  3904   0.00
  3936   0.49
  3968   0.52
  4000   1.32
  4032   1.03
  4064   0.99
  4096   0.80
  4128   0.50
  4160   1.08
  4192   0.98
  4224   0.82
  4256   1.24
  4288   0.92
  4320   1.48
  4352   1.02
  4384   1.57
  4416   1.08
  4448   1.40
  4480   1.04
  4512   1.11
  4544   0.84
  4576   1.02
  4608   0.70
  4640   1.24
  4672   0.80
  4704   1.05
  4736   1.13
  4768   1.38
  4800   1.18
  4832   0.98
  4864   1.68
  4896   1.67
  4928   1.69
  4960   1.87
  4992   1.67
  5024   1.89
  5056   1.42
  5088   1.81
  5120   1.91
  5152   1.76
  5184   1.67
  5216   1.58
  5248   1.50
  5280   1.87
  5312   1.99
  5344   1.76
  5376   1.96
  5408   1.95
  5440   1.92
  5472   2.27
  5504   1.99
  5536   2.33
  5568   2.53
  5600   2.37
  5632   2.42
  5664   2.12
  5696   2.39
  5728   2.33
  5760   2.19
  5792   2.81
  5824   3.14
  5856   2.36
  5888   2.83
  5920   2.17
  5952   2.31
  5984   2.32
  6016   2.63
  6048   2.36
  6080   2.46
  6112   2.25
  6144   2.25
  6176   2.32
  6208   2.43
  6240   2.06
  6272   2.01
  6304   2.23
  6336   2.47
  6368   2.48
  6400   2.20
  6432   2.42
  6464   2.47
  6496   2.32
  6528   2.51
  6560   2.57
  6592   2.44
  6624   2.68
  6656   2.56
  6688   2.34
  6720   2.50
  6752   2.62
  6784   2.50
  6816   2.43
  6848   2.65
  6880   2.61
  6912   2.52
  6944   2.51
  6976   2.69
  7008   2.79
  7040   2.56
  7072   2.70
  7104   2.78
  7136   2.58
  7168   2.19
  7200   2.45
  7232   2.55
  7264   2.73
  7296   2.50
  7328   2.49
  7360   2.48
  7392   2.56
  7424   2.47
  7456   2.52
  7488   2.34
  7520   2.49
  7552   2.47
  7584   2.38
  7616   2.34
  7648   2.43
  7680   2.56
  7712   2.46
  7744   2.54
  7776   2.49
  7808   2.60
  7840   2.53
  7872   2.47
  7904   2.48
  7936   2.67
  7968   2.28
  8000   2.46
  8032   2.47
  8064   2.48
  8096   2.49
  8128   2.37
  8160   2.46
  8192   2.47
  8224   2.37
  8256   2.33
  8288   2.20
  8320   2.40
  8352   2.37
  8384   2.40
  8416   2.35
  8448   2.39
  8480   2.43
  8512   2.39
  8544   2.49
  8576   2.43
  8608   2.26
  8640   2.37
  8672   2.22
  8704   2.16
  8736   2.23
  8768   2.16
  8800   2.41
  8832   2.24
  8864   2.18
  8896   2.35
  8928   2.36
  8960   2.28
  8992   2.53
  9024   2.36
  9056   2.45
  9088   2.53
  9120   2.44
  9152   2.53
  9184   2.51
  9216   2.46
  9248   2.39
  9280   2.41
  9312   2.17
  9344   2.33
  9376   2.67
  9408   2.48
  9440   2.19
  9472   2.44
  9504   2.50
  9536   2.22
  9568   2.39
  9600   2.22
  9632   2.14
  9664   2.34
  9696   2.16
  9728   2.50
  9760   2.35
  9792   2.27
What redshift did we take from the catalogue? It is 0.22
